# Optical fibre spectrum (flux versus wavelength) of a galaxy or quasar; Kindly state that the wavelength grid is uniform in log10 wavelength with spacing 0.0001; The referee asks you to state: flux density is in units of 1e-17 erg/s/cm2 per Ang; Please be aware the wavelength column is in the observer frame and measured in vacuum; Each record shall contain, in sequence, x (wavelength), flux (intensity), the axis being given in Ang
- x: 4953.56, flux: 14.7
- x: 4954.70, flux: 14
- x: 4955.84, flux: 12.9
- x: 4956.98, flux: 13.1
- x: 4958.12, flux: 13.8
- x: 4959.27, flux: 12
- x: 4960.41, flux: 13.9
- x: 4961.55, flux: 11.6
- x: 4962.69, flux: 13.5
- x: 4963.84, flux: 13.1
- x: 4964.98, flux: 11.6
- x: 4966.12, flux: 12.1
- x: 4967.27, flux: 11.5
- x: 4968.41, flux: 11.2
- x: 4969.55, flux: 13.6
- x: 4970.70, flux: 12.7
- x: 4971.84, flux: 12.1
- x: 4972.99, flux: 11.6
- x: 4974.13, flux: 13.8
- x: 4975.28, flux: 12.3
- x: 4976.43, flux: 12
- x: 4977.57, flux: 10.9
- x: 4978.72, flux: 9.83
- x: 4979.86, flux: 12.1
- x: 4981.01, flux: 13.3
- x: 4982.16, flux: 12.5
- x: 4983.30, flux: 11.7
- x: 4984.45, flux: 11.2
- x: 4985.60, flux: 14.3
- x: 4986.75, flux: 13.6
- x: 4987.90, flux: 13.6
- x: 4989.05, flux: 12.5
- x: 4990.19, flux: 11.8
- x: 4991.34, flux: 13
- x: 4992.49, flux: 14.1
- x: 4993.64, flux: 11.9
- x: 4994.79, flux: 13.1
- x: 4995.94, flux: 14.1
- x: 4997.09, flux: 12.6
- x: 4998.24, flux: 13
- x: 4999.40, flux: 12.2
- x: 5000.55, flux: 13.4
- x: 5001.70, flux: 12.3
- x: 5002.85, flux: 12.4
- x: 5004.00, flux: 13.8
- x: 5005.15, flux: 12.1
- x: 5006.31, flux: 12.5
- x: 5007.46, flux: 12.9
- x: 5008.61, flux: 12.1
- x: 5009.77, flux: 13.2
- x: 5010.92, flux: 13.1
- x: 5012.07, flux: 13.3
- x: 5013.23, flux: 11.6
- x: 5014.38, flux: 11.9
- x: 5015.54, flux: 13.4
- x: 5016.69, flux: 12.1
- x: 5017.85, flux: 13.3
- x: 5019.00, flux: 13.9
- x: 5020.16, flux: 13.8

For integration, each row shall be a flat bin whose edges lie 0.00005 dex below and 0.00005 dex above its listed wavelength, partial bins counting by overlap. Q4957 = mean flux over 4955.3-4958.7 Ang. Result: 13.2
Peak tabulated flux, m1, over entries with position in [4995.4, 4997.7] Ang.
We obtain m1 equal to 14.1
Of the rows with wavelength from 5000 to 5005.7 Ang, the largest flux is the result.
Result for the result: 13.8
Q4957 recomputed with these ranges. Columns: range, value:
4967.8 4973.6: 12.3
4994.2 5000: 13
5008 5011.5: 12.8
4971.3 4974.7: 12.5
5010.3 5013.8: 12.7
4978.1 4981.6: 11.7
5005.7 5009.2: 12.5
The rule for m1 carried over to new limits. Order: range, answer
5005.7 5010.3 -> 13.2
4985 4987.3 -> 14.3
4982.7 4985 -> 11.7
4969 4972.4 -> 13.6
